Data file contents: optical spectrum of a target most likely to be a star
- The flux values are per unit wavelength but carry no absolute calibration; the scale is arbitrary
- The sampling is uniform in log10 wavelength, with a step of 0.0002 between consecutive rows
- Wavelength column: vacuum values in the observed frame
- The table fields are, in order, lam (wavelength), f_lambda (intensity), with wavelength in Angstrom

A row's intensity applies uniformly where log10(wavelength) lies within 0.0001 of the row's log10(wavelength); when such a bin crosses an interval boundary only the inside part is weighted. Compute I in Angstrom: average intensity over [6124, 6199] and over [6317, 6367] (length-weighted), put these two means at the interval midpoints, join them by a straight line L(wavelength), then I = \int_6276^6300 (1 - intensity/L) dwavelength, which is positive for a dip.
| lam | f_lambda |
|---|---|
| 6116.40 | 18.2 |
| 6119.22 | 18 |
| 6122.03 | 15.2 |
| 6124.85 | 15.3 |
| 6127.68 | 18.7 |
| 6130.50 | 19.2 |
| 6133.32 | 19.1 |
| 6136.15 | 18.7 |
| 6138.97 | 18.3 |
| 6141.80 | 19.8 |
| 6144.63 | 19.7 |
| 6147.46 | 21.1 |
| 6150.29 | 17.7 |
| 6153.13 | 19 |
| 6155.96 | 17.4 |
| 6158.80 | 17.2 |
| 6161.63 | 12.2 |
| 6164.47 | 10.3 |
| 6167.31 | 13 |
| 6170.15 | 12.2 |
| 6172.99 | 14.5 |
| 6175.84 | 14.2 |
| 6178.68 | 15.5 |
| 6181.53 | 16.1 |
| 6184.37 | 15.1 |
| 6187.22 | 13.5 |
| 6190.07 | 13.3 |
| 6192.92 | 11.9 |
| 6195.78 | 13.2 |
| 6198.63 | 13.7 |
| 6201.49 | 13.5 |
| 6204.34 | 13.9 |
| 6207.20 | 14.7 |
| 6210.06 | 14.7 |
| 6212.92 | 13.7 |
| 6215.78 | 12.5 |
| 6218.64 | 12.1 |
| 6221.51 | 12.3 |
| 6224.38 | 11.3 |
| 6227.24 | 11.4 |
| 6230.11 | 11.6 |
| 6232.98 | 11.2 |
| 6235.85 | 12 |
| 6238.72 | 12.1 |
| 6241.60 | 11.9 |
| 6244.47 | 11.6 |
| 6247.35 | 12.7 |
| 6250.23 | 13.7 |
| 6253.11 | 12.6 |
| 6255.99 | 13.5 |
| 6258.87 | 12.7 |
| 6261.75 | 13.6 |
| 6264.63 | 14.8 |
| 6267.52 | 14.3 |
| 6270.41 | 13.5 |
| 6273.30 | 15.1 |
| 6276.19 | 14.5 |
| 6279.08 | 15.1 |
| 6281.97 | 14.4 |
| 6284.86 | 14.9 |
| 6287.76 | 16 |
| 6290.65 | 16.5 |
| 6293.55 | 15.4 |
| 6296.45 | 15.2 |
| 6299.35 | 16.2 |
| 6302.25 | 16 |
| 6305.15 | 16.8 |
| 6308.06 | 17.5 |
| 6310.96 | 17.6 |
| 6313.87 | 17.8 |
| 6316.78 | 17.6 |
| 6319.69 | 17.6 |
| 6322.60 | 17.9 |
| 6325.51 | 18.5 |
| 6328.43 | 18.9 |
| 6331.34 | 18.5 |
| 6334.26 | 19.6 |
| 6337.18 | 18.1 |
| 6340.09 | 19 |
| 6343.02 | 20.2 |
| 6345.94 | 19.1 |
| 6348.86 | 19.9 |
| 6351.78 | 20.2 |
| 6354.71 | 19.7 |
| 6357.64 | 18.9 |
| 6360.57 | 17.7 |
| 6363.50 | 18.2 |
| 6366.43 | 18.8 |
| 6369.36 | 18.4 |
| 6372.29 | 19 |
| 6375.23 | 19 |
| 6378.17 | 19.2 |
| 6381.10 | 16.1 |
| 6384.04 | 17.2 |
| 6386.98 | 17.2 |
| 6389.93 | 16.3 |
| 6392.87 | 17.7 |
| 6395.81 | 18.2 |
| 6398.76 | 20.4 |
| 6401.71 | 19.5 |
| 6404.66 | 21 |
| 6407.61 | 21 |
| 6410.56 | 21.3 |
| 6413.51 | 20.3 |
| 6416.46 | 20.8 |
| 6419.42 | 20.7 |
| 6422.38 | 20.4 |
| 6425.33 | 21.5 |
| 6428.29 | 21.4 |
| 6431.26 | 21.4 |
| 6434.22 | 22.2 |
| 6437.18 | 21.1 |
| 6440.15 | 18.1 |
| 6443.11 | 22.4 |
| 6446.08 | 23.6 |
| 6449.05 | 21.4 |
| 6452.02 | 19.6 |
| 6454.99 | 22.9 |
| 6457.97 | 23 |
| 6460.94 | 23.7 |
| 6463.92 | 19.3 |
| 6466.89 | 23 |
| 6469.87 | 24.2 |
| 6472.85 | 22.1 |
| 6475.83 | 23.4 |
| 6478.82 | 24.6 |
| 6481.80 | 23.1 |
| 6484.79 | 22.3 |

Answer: 3.48 Angstrom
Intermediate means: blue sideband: 15.9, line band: 15.4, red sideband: 18.8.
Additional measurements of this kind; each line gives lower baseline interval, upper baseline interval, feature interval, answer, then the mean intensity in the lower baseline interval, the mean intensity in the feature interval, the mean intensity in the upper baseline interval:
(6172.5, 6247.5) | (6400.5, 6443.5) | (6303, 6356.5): -3.3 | 13.1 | 18.6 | 20.8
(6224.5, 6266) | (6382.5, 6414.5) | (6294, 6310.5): -1.6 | 12.5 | 16.4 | 19.1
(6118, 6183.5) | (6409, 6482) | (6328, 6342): 0.7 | 16.6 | 18.9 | 21.8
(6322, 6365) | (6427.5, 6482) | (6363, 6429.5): 3.9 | 19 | 19.3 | 22.1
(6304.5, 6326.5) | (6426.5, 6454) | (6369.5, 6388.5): 1.5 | 17.7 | 18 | 21.3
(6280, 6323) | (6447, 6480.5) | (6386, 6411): 1.2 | 16.4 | 19.1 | 22.5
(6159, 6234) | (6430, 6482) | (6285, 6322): 0.6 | 13.2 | 16.6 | 22.2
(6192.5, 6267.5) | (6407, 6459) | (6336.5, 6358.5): -2.1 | 12.8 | 19.4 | 21.3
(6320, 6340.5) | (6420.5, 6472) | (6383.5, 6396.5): 1.9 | 18.6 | 17.3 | 21.7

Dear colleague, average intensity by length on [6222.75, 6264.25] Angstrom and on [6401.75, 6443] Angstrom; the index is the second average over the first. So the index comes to 1.7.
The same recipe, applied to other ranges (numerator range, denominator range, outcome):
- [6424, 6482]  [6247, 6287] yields 1.57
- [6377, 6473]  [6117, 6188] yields 1.25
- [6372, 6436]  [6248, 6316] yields 1.30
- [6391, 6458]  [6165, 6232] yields 1.56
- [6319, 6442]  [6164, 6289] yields 1.44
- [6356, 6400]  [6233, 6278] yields 1.38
